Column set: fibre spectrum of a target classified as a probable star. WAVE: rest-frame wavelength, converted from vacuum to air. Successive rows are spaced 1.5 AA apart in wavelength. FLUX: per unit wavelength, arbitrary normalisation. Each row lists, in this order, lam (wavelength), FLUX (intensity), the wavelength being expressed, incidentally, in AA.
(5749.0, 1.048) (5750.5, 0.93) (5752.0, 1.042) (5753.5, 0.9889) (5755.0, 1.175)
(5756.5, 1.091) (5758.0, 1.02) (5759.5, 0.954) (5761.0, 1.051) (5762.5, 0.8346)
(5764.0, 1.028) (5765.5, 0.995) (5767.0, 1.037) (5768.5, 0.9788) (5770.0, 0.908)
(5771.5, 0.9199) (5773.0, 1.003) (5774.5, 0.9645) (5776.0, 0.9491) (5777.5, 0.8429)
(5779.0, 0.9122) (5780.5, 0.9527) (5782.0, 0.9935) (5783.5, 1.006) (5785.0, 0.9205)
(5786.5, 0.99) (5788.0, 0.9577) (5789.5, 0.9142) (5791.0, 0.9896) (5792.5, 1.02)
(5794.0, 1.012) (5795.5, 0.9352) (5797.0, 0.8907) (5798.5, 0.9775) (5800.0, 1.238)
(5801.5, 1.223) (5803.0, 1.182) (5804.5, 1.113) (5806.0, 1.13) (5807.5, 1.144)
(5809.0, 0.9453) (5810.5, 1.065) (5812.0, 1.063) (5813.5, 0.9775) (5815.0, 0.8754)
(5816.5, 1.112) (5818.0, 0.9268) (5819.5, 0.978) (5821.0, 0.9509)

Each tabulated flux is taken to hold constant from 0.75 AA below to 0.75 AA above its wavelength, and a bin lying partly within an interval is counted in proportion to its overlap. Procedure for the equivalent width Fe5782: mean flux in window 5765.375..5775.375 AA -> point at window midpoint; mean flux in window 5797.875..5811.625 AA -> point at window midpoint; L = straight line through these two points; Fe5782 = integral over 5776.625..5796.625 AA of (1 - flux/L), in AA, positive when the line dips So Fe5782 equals 1.58 AA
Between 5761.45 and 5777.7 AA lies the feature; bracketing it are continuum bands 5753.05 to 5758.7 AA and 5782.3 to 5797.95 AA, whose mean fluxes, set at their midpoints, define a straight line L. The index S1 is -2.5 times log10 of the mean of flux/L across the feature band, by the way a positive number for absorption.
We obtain 0.08 mag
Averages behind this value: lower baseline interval 1.07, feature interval 0.956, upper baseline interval 0.965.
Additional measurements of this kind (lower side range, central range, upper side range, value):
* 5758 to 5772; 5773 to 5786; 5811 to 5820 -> 0.034 mag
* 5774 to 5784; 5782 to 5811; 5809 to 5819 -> -0.067 mag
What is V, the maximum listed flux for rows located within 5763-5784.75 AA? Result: 1.037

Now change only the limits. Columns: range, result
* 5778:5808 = 1.238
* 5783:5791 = 1.006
